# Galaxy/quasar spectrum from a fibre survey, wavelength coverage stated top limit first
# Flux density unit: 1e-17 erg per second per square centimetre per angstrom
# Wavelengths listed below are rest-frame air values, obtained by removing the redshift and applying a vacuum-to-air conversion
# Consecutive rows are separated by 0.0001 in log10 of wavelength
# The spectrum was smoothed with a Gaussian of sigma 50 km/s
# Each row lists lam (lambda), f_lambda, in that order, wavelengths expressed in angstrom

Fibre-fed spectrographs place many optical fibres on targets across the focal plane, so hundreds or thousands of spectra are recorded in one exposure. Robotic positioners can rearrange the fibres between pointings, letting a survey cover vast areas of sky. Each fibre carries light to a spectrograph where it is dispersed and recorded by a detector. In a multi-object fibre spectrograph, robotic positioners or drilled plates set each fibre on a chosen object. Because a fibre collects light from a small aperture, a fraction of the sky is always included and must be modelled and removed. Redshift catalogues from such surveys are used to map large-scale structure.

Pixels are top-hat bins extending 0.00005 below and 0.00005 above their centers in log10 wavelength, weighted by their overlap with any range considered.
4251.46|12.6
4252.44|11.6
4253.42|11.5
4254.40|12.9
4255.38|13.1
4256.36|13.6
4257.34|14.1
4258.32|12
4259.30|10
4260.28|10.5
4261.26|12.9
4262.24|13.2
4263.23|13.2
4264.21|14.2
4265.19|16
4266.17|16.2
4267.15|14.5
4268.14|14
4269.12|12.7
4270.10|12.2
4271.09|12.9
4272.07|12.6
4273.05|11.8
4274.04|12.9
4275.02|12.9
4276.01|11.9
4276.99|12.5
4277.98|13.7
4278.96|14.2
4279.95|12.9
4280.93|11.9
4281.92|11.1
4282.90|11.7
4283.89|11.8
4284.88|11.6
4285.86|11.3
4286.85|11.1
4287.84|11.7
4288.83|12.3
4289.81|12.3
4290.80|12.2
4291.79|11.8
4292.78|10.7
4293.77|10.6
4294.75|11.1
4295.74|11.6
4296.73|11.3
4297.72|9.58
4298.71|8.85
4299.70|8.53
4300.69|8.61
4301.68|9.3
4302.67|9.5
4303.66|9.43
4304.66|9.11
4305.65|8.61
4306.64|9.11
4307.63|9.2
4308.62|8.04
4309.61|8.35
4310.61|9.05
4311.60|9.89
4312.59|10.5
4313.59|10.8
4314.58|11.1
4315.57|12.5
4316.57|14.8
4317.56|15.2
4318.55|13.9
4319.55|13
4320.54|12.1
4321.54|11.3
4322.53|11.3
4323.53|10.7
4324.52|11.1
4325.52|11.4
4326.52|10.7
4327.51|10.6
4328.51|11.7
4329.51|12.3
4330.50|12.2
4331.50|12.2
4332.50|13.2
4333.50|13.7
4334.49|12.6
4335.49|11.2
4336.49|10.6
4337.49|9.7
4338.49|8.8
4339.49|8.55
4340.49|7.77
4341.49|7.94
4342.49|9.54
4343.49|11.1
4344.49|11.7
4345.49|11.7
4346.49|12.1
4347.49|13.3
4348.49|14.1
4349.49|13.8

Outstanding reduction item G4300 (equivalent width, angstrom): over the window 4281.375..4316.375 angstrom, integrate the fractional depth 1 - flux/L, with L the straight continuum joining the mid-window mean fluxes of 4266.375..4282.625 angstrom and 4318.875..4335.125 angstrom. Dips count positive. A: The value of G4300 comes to 5.5 angstrom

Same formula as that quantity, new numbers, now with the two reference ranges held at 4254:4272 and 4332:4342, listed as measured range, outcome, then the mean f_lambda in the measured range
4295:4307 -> 2.3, 9.49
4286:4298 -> 0.7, 11.4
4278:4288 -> 0.4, 12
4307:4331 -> -0.5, 11.3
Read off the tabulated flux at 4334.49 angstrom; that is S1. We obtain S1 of 12.6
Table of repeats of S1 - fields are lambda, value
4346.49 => 12.1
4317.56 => 15.2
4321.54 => 11.3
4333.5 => 13.7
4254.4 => 12.9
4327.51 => 10.6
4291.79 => 11.8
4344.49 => 11.7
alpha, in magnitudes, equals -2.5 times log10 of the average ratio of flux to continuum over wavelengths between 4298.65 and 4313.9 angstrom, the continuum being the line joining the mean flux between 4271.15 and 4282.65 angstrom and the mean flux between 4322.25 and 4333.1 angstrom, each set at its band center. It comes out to 0.29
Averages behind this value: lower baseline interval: 12.6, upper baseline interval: 11.6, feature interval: 9.17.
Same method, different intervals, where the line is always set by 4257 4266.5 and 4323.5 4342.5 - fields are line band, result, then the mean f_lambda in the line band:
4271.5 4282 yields 0.00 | 12.6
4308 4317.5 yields 0.07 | 10.8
